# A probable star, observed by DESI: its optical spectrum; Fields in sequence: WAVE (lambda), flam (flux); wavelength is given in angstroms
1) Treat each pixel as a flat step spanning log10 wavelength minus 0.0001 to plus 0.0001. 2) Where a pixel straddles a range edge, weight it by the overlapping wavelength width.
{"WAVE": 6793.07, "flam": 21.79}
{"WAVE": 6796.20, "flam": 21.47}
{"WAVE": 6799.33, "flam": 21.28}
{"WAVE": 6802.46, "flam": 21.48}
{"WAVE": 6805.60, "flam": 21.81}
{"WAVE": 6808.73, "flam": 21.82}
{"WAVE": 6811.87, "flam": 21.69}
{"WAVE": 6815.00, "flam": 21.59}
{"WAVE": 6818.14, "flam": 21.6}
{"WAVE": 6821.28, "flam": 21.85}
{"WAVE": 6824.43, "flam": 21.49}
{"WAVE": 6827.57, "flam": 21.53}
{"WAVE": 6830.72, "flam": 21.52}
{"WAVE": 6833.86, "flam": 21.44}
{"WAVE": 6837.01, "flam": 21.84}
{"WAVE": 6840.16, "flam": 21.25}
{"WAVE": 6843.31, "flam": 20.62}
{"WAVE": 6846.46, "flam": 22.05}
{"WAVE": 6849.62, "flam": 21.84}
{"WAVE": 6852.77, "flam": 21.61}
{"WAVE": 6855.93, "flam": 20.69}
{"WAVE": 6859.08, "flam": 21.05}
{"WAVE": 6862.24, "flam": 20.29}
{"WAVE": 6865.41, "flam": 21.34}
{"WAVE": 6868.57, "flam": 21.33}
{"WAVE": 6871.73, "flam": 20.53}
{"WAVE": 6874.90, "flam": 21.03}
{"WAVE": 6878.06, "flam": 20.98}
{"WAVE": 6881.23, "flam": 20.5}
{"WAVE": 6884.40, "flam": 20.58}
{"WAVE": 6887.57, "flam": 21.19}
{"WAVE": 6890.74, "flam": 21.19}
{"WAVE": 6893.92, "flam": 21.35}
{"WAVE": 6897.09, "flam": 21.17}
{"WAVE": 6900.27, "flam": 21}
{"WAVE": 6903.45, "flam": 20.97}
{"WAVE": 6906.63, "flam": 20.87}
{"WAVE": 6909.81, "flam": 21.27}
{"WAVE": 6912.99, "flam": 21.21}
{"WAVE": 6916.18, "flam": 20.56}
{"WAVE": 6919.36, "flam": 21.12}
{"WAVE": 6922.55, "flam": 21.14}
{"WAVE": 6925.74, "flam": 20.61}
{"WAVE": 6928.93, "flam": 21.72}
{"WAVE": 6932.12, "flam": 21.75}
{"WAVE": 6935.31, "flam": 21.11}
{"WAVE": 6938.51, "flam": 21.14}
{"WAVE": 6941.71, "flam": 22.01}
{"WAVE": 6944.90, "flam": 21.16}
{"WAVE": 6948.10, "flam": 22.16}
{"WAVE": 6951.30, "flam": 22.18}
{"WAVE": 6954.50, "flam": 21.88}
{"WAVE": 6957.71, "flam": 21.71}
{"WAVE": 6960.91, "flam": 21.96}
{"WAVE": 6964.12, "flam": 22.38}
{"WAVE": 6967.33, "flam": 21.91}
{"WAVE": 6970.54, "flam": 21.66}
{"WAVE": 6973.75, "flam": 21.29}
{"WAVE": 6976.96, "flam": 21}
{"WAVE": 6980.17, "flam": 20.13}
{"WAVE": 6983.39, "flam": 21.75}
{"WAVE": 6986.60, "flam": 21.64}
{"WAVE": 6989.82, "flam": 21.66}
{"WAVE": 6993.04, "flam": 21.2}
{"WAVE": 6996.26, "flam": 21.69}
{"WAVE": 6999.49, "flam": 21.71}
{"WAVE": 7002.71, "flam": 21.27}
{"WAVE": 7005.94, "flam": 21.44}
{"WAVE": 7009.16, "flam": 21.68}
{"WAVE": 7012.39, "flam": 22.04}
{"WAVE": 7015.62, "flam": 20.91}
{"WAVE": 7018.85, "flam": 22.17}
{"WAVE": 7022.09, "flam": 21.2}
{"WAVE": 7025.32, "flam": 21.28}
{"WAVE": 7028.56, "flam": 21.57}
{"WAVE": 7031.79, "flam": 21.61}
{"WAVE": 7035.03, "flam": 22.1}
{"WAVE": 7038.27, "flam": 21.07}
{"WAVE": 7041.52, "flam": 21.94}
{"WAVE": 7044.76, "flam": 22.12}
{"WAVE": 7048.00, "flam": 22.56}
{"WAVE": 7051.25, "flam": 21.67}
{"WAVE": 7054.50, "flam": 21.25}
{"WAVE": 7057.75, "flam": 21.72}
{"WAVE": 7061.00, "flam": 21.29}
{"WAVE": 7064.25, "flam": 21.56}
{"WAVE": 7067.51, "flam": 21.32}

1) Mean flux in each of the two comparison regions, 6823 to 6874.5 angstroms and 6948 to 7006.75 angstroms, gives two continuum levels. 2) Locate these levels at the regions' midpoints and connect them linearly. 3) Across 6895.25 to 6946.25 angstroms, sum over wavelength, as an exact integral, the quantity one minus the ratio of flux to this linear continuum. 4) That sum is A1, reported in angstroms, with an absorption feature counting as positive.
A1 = 0.7 angstroms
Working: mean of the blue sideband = 21.3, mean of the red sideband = 21.6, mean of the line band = 21.2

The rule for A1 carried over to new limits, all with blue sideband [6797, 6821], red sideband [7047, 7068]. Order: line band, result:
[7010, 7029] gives 0.07 angstroms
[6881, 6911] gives 0.81 angstroms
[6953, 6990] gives 0.06 angstroms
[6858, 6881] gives 0.76 angstroms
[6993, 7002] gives 0.02 angstroms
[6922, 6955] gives 0.12 angstroms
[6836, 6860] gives 0.28 angstroms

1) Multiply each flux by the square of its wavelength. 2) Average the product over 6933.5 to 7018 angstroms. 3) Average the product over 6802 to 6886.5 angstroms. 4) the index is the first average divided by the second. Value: 1.05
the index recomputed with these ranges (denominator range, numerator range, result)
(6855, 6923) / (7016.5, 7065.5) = 1.08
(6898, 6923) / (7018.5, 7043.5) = 1.06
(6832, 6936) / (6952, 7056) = 1.06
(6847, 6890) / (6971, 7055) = 1.07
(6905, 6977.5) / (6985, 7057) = 1.03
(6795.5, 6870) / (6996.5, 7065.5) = 1.07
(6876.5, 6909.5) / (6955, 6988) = 1.05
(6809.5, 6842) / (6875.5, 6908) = 0.99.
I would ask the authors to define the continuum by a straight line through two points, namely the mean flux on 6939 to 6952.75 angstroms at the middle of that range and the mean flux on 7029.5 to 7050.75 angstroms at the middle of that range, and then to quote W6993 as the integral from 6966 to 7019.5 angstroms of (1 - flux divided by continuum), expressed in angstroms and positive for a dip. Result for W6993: 0.9 angstroms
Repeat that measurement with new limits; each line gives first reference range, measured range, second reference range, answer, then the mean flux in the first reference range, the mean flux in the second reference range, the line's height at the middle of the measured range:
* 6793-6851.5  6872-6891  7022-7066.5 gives 0.6 angstroms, 21.6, 21.6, 21.6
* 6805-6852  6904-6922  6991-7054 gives 0.5 angstroms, 21.6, 21.6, 21.6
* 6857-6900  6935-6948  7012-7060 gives -0.1 angstroms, 21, 21.7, 21.2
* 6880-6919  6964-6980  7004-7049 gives 0.0 angstroms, 21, 21.7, 21.4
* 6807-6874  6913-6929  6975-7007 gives 0.3 angstroms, 21.4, 21.3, 21.4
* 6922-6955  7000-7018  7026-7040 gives 0.0 angstroms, 21.5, 21.6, 21.6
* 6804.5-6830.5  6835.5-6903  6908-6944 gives 1.1 angstroms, 21.7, 21.2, 21.5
